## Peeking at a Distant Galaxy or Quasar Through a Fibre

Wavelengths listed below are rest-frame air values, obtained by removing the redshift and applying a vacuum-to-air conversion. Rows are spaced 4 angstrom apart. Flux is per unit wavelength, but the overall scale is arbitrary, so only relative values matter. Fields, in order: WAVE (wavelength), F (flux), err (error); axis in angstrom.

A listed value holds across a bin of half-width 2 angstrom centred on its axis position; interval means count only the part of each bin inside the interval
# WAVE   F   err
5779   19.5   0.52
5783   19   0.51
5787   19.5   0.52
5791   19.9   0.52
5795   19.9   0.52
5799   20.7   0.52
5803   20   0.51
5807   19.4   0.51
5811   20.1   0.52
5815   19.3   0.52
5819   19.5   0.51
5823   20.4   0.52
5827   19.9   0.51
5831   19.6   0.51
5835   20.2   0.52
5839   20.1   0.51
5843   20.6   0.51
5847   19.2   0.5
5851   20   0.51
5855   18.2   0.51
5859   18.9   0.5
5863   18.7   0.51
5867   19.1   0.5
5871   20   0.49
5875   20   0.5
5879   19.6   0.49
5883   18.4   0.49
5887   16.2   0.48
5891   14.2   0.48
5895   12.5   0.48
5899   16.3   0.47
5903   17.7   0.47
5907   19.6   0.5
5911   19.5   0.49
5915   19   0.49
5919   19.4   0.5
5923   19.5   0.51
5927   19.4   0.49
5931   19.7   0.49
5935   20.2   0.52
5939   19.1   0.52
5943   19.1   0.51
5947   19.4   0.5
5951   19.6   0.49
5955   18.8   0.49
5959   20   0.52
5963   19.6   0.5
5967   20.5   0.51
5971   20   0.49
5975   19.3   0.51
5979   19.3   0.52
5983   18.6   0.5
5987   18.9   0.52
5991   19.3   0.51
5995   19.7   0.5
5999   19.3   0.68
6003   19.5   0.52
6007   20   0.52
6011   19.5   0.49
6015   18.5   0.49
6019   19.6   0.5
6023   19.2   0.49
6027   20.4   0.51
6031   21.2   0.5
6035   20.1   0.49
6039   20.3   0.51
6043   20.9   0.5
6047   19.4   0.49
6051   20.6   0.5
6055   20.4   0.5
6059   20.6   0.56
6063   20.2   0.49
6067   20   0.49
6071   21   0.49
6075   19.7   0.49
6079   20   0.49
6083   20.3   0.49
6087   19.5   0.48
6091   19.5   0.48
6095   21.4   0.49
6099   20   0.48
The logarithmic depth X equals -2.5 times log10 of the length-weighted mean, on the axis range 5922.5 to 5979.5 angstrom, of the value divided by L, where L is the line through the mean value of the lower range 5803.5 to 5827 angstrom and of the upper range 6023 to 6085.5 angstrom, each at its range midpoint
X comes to 0.03 mag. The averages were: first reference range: 19.8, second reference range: 20.3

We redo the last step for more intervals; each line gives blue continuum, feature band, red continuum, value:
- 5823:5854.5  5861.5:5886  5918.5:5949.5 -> 0.03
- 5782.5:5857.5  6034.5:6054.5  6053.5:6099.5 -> -0.01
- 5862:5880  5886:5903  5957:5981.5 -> 0.28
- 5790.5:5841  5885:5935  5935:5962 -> 0.10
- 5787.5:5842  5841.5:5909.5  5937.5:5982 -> 0.09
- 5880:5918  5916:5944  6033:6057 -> -0.10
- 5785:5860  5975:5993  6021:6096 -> 0.06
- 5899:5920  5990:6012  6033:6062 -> 0.01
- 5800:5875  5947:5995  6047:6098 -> 0.03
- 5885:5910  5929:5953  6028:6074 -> -0.12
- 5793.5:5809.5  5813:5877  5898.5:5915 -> -0.01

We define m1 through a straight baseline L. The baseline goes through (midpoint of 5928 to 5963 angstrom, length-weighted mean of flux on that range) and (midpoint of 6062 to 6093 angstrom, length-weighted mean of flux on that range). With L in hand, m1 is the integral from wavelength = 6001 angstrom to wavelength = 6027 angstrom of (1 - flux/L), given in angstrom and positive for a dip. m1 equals 0.4 angstrom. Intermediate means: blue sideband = 19.5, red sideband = 20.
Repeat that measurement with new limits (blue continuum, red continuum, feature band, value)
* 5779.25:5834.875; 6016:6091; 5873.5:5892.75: 2.2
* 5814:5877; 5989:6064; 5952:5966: 0.2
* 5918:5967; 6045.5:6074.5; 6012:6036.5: 0.3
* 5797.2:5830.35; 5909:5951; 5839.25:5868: 0.6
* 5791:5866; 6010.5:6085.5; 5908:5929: 0.5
